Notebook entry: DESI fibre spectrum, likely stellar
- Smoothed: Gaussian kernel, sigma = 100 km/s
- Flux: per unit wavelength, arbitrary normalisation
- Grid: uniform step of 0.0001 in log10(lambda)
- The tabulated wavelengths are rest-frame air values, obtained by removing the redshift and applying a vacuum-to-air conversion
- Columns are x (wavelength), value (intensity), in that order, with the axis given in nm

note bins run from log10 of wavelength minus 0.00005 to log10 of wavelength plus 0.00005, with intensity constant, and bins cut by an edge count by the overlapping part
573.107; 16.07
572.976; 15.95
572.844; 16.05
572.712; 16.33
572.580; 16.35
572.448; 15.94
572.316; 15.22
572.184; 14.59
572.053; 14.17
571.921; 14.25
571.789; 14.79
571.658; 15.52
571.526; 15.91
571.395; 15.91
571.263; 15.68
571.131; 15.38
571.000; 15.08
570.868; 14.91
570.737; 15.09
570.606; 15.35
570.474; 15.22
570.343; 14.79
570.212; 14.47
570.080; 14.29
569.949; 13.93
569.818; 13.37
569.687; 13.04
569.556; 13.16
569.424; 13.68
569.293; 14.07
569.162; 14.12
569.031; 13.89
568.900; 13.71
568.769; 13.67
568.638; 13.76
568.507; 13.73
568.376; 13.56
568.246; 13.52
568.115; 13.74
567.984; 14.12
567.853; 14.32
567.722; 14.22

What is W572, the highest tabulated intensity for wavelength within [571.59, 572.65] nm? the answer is 16.35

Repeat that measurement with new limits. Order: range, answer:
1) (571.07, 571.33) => 15.68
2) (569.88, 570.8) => 15.35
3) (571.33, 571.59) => 15.91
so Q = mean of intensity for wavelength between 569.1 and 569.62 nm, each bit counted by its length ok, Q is 13.7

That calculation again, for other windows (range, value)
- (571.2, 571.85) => 15.6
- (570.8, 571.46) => 15.4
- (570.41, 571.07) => 15.1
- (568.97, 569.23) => 14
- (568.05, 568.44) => 13.6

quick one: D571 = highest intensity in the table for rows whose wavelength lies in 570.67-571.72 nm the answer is 15.91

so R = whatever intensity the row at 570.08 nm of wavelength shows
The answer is 14.29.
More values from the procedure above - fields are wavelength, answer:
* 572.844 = 16.05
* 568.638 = 13.76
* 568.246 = 13.52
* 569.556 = 13.16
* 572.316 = 15.22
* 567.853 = 14.32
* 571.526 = 15.91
